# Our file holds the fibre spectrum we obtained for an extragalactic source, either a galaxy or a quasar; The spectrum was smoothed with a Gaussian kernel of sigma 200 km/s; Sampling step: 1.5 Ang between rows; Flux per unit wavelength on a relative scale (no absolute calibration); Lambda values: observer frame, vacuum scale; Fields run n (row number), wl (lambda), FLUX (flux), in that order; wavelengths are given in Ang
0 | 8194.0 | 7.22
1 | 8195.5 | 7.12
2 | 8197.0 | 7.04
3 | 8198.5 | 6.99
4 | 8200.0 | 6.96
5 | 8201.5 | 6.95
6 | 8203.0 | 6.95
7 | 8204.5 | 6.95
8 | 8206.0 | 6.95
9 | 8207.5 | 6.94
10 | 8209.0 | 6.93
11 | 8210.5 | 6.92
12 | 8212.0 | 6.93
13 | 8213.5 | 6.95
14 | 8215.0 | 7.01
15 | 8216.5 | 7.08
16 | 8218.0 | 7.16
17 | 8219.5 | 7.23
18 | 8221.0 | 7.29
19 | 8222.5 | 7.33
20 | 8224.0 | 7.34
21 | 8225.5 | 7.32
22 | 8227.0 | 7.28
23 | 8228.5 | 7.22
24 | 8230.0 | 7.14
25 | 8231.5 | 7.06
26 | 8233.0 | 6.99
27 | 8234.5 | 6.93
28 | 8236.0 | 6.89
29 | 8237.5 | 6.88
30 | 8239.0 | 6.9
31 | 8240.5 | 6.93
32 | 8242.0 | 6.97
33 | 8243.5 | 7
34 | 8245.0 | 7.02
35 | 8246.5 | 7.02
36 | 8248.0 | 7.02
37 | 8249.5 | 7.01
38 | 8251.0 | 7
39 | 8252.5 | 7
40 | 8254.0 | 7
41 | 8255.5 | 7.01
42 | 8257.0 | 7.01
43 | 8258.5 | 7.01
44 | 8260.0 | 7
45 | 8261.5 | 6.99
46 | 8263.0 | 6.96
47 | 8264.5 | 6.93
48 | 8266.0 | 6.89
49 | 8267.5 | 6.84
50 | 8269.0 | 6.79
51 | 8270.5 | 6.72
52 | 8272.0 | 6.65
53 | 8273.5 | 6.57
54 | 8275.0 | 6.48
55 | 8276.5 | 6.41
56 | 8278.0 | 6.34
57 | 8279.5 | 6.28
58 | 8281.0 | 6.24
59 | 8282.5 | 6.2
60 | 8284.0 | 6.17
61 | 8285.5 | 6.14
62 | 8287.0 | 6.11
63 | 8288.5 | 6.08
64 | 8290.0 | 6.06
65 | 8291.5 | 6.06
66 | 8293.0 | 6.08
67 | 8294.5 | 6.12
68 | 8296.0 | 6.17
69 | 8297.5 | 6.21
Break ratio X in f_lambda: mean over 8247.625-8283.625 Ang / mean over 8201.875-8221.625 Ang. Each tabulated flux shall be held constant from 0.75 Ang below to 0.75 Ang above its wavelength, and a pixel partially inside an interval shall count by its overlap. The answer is 1.0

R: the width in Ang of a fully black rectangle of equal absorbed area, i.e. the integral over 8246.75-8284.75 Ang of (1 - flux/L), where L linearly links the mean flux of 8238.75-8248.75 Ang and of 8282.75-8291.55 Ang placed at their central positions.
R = -1.2 Ang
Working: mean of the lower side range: 6.98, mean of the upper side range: 6.11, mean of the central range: 6.74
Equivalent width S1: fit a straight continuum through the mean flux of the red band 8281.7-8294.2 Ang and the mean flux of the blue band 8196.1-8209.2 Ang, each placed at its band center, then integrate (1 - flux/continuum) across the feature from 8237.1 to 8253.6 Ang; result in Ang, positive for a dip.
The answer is -1.1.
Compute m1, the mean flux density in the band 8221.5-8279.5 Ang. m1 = 6.94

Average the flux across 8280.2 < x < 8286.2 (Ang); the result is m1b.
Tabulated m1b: 6.19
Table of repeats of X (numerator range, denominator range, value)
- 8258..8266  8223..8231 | 0.96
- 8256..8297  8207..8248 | 0.92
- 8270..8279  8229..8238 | 0.93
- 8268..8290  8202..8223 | 0.90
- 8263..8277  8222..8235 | 0.94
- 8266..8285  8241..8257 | 0.93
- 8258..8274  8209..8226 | 0.96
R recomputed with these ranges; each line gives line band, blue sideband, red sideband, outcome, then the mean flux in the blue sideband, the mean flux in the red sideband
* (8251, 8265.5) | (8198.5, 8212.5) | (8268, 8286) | -0.9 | 6.94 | 6.43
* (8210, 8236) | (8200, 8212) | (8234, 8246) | -0.7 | 6.94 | 6.94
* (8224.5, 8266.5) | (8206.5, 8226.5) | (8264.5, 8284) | -1.2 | 7.11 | 6.54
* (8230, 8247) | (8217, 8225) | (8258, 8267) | 0.4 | 7.27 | 6.96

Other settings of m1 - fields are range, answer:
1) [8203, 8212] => 6.94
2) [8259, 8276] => 6.8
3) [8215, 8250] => 7.09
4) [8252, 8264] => 7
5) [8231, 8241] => 6.94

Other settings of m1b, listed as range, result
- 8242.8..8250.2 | 7.01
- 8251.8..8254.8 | 7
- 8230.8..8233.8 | 7.02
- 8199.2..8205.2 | 6.95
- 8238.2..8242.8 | 6.93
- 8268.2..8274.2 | 6.68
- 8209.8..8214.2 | 6.93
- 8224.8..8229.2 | 7.27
